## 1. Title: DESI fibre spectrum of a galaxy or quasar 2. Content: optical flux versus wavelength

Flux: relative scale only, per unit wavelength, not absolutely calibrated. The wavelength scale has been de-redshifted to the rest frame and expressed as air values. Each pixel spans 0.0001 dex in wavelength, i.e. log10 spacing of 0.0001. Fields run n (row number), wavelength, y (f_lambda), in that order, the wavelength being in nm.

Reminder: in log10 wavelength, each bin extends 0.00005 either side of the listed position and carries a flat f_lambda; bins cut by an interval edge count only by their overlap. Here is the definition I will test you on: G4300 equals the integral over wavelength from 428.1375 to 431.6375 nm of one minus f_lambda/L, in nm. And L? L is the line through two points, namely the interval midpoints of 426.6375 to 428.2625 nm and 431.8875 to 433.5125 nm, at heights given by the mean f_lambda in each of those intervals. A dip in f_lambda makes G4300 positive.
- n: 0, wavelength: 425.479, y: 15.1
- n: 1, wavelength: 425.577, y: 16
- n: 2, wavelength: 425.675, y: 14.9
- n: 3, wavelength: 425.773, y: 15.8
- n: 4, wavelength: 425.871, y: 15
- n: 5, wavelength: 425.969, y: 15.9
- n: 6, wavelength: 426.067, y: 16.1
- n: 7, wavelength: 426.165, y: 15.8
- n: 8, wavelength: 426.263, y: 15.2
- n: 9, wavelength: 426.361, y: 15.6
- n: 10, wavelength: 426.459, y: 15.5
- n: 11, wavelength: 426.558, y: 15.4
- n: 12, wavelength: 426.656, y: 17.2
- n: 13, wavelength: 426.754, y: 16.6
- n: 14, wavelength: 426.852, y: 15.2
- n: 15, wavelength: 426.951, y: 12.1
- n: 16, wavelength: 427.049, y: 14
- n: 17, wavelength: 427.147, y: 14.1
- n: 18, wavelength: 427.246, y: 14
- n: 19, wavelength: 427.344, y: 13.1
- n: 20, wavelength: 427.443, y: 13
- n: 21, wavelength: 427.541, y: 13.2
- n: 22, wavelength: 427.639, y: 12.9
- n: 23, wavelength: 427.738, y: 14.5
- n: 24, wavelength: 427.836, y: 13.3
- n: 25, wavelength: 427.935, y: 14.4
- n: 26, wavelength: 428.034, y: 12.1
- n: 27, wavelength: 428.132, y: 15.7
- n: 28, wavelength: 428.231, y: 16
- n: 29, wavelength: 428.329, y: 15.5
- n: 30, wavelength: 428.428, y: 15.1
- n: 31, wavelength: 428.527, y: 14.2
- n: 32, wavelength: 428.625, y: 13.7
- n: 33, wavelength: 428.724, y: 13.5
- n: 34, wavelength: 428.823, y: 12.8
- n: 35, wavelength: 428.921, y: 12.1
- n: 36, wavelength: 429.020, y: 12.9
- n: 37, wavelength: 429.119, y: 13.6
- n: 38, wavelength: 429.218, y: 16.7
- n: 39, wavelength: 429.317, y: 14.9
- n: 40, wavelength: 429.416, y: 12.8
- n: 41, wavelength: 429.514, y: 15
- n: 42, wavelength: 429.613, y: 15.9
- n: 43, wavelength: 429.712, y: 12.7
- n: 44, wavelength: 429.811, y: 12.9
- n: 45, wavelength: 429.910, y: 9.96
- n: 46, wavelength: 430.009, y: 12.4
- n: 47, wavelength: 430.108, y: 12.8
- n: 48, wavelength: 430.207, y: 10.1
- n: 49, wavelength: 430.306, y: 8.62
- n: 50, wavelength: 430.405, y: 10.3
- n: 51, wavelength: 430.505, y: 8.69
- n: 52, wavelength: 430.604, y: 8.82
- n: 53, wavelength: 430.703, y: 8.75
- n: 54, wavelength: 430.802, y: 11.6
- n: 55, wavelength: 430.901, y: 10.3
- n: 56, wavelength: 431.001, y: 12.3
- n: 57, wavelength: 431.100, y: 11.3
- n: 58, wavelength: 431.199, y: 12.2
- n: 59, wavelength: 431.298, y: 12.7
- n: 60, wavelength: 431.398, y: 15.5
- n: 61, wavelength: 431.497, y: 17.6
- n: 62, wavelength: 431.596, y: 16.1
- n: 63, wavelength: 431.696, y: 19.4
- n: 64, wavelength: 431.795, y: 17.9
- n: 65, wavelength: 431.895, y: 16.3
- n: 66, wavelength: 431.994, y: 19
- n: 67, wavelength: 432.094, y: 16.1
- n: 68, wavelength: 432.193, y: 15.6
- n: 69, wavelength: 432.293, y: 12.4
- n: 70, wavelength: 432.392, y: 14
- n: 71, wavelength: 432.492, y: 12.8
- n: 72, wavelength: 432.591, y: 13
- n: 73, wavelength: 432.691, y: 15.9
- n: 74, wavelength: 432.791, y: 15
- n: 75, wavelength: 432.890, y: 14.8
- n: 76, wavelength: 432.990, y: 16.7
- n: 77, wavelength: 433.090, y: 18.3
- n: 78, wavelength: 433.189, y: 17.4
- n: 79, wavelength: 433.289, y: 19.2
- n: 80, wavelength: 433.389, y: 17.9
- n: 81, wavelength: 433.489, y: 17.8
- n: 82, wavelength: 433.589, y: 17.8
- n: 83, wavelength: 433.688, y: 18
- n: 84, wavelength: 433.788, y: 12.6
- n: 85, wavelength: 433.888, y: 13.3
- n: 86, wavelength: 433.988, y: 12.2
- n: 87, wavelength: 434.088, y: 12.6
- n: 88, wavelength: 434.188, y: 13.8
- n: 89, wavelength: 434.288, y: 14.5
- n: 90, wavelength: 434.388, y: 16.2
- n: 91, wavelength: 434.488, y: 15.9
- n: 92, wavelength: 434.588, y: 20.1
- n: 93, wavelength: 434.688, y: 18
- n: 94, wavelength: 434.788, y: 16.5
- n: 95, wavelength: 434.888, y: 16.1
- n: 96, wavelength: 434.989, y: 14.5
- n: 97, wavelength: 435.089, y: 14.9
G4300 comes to 0.48 nm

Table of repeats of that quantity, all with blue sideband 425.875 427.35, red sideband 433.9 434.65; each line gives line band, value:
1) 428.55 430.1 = 0.167 nm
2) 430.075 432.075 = 0.263 nm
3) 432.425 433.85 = -0.110 nm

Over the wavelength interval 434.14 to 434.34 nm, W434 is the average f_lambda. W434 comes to 14.2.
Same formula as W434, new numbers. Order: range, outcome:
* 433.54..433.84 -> 16.1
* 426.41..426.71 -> 16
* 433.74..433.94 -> 12.9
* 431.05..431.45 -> 13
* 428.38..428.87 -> 13.9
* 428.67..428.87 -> 13.1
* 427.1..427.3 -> 14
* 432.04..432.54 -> 14.2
